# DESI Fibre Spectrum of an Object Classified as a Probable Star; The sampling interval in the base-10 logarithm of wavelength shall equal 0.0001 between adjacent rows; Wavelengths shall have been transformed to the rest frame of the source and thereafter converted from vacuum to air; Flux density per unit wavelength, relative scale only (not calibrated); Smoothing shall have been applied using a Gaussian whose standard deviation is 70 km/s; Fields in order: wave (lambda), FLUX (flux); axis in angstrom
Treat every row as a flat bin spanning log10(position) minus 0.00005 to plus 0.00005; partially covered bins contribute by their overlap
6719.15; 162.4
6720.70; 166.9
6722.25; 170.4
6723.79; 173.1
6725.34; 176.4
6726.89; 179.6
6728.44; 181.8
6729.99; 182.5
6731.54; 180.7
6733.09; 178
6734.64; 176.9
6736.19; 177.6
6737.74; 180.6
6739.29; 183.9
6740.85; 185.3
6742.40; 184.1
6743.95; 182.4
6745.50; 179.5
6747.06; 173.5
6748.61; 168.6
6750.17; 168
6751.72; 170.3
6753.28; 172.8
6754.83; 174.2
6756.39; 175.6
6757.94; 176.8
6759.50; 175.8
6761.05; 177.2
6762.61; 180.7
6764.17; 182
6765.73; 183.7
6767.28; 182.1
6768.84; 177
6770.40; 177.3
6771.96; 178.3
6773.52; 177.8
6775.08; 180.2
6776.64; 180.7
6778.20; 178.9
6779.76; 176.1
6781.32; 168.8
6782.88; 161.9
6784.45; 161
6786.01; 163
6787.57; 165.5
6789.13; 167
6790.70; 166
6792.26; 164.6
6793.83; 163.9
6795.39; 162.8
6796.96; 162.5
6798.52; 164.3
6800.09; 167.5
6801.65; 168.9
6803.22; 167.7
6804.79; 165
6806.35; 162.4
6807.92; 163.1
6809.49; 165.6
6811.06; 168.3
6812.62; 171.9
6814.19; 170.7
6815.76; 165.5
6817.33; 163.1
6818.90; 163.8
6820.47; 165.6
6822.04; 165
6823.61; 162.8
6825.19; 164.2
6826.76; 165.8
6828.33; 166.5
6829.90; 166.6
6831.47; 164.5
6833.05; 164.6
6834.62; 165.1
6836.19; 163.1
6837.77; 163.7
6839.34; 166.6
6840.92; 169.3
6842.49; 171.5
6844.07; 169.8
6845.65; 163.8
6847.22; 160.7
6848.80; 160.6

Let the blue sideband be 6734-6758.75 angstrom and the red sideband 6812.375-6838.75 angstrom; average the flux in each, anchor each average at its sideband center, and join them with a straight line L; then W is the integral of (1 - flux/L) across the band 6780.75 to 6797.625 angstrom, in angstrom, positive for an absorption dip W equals 0.6 angstrom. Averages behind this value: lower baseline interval 177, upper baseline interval 165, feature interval 164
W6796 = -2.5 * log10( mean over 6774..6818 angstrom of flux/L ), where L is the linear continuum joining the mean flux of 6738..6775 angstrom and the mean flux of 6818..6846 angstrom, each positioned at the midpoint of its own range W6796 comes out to 0.03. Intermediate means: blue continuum 178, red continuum 166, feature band 167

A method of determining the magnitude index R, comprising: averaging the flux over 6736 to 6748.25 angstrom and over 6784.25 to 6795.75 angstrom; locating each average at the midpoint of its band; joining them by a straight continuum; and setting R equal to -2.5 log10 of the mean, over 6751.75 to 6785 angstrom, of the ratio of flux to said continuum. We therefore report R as -0.03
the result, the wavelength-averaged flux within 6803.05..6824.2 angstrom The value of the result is 166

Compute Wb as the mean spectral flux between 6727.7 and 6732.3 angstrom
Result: 182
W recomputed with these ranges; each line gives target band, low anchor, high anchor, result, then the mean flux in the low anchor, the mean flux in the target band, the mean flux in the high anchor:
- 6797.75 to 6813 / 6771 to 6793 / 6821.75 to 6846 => 0.2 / 171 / 166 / 166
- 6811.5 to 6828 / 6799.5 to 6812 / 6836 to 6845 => 0.1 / 166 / 166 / 167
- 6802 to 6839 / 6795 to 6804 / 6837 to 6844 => 0.3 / 166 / 165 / 168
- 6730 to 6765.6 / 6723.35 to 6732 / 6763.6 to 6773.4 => 0.4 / 179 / 178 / 180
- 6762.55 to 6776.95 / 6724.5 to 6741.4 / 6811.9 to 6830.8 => -0.5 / 180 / 180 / 166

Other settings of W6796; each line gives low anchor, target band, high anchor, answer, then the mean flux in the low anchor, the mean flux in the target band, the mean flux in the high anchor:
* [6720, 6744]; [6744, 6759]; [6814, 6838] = 0.01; 179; 174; 165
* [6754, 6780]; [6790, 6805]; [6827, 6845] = 0.05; 179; 165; 166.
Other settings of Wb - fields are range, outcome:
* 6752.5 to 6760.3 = 175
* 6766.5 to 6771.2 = 179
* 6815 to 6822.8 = 165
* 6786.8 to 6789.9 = 166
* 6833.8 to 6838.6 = 164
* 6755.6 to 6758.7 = 176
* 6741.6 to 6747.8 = 180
